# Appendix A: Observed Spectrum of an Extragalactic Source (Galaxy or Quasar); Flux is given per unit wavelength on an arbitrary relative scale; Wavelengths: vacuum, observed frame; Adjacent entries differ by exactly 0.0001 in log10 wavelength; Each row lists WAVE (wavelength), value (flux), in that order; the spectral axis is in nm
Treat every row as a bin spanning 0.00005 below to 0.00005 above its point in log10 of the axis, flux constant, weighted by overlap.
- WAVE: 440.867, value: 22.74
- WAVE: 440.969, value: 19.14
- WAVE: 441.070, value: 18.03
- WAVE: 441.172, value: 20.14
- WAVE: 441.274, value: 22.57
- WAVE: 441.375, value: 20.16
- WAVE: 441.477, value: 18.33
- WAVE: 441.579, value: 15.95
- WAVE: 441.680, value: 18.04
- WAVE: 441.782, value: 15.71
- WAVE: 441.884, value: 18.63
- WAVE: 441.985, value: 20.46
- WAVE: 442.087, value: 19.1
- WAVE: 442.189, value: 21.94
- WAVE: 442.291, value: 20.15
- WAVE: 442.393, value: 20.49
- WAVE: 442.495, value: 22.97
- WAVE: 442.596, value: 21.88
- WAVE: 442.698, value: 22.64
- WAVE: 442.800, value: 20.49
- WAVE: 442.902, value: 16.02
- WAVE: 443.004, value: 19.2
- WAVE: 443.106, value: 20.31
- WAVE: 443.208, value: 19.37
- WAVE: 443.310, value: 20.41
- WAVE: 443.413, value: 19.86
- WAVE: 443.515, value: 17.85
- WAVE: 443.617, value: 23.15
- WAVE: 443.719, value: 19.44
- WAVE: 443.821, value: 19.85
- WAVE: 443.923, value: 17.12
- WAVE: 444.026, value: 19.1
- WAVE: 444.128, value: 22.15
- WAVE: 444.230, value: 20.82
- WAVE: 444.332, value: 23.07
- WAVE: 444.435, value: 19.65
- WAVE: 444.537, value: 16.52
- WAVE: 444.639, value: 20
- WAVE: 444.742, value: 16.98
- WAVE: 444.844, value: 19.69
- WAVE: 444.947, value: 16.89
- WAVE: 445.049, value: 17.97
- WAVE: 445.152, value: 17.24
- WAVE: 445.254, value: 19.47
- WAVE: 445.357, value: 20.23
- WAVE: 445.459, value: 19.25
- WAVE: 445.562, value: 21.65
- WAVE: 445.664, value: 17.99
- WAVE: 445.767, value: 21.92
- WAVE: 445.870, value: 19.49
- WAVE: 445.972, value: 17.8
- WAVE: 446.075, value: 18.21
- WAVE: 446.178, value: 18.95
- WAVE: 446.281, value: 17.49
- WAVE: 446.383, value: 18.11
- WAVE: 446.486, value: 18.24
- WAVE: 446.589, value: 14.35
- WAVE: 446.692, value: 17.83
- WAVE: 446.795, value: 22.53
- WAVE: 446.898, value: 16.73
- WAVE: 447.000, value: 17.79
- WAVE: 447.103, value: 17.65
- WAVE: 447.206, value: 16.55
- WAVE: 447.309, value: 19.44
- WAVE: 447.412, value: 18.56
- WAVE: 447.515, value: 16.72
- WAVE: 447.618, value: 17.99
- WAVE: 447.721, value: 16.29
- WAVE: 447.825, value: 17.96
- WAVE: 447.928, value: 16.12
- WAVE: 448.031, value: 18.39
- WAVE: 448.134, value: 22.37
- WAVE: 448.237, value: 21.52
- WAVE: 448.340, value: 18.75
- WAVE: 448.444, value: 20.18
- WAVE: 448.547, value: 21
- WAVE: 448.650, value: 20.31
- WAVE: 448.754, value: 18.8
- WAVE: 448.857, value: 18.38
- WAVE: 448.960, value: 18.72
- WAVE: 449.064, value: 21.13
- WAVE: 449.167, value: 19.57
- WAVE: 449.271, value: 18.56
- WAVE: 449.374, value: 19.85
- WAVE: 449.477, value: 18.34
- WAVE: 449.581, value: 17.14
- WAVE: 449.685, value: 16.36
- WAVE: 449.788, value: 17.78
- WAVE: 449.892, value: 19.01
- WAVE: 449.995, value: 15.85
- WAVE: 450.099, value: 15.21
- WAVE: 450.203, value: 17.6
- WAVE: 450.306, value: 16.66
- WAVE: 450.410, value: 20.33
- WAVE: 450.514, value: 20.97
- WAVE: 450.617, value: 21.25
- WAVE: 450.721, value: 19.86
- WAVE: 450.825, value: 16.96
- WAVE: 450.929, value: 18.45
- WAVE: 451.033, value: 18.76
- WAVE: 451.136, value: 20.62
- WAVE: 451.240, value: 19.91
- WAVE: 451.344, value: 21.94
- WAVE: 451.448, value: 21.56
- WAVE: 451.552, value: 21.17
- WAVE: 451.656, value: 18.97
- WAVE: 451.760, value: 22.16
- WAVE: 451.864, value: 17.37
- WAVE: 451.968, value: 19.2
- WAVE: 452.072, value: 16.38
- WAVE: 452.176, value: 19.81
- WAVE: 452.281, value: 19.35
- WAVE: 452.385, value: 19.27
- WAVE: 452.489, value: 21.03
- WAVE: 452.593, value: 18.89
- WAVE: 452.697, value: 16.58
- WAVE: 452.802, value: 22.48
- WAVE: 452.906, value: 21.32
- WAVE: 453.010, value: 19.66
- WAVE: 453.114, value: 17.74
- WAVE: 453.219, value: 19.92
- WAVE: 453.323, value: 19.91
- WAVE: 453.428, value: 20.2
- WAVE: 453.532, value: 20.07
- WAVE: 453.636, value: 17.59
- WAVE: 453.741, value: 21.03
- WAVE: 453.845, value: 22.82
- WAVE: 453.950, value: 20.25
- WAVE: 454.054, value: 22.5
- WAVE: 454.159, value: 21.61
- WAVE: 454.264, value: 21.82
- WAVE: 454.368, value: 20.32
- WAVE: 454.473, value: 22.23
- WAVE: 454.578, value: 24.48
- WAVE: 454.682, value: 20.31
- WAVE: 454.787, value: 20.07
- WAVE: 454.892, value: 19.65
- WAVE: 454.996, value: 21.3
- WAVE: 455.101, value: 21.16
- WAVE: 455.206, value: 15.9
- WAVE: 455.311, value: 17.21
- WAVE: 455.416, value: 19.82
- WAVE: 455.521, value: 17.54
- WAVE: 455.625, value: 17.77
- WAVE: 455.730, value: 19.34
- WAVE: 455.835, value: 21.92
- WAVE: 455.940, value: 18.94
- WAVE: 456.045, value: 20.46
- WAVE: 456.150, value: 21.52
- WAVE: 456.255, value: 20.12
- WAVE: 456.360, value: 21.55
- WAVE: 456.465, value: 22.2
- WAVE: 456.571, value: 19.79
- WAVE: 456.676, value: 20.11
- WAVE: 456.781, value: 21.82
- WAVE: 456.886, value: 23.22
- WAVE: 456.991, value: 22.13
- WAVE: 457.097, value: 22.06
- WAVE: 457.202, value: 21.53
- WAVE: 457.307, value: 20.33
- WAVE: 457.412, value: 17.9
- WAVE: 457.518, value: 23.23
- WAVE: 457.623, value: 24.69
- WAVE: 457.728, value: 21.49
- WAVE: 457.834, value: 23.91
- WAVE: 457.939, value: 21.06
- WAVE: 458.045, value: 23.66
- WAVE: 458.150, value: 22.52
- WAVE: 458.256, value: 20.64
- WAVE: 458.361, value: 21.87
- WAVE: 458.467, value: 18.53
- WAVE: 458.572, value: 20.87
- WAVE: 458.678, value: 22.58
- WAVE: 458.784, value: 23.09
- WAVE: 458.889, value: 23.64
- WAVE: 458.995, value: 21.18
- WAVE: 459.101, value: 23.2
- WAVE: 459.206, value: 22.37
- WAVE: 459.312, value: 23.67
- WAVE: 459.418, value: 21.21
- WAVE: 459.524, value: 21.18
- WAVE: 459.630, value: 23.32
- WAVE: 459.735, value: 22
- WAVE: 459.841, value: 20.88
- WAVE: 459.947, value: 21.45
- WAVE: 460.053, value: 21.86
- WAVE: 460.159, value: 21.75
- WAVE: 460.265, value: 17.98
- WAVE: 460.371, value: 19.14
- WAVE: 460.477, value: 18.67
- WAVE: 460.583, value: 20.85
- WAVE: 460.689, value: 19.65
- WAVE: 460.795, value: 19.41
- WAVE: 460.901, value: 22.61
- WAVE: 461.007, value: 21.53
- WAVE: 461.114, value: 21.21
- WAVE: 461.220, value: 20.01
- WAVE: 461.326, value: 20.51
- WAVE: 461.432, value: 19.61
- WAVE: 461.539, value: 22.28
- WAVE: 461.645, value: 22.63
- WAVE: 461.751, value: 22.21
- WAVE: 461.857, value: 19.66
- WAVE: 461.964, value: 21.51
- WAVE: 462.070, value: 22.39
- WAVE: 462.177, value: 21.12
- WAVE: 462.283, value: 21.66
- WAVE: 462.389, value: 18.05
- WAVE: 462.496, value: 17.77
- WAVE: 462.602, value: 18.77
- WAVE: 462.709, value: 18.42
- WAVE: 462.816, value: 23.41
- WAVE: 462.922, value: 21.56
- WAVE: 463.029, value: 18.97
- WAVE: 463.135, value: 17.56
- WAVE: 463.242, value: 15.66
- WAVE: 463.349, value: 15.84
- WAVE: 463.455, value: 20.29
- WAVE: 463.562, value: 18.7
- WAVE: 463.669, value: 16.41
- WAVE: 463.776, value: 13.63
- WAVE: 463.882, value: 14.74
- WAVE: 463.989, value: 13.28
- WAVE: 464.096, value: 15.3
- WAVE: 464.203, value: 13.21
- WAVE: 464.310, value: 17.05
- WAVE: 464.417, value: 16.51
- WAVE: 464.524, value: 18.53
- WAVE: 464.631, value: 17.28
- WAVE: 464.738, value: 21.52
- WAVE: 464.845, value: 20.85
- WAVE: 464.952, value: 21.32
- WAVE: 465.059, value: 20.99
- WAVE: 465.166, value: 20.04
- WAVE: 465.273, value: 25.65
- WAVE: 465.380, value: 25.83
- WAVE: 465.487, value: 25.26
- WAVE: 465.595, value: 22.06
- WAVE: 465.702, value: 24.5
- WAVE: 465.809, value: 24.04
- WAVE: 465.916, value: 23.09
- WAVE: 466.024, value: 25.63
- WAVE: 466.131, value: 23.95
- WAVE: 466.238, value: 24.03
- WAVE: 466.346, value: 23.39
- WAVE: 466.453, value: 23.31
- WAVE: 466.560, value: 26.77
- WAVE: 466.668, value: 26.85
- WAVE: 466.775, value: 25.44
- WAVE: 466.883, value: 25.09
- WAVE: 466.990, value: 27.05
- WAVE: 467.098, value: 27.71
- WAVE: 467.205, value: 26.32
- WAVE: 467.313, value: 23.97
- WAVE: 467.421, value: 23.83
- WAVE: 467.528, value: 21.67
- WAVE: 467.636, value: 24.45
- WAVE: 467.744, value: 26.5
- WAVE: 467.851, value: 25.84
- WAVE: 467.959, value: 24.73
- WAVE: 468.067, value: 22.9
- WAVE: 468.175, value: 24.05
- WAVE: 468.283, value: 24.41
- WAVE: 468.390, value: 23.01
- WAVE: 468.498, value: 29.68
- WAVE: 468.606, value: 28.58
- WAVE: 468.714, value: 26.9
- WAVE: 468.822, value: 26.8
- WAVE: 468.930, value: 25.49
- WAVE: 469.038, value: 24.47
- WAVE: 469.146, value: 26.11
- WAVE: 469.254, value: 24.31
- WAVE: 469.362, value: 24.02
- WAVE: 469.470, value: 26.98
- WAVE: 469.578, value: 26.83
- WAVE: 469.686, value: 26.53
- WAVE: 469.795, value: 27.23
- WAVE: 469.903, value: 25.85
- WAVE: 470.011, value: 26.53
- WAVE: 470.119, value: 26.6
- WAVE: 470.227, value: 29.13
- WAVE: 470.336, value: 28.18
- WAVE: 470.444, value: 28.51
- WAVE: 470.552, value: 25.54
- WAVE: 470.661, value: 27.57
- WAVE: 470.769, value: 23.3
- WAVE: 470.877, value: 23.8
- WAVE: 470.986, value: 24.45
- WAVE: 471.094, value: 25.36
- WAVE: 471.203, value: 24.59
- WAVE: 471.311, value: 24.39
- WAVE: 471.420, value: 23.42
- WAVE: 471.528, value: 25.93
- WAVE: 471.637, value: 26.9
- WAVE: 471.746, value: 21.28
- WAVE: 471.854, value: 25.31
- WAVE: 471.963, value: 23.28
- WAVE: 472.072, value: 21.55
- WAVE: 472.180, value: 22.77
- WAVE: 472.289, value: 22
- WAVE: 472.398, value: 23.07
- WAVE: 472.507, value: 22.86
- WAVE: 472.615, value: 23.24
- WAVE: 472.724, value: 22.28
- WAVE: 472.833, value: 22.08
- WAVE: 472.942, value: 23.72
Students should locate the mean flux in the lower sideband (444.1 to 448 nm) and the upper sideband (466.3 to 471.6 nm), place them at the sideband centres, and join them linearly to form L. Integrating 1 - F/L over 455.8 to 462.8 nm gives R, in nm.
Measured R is 0.43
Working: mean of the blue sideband 18.6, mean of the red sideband 25.6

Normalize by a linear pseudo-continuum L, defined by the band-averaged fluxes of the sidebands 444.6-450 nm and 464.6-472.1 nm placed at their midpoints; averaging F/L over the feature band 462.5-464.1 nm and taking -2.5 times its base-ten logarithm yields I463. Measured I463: 0.31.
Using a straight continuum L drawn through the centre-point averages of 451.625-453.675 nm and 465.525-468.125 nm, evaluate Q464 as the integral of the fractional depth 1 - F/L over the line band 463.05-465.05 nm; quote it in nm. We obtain 0.55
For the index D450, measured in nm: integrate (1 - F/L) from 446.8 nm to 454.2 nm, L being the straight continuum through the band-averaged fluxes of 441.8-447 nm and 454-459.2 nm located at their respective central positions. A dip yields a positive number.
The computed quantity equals 0.39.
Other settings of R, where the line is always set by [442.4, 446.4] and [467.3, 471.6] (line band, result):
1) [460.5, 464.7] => 0.87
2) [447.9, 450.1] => 0.19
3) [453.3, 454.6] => 0.05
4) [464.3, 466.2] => 0.20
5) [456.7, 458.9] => 0.09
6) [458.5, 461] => 0.20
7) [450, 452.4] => 0.22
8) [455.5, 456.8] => 0.12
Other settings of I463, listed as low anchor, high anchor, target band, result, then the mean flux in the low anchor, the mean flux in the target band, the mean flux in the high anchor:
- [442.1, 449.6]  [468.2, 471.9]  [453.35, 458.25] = 0.05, 19.2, 20.9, 25.8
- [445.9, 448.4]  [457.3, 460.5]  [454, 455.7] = 0.01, 18.2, 20.2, 21.7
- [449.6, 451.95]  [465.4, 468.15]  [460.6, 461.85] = 0.09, 19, 21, 24.7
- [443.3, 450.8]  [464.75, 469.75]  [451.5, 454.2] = 0.04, 18.8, 19.9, 24.8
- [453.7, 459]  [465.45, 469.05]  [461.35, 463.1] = 0.13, 21.1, 20.6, 25.1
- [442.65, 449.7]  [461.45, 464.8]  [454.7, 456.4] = -0.05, 19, 19.6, 18.6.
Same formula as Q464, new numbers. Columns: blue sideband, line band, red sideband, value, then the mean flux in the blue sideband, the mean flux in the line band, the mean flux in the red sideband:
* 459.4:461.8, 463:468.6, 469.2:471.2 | 0.439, 20.9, 22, 26.1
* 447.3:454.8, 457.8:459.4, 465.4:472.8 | -0.026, 19.5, 22.1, 25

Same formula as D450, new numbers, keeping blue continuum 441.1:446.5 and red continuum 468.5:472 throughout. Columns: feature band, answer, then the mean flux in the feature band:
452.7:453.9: 0.09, 20.1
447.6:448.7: 0.07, 19.2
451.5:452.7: 0.12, 19.3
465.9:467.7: 0.01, 24.9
